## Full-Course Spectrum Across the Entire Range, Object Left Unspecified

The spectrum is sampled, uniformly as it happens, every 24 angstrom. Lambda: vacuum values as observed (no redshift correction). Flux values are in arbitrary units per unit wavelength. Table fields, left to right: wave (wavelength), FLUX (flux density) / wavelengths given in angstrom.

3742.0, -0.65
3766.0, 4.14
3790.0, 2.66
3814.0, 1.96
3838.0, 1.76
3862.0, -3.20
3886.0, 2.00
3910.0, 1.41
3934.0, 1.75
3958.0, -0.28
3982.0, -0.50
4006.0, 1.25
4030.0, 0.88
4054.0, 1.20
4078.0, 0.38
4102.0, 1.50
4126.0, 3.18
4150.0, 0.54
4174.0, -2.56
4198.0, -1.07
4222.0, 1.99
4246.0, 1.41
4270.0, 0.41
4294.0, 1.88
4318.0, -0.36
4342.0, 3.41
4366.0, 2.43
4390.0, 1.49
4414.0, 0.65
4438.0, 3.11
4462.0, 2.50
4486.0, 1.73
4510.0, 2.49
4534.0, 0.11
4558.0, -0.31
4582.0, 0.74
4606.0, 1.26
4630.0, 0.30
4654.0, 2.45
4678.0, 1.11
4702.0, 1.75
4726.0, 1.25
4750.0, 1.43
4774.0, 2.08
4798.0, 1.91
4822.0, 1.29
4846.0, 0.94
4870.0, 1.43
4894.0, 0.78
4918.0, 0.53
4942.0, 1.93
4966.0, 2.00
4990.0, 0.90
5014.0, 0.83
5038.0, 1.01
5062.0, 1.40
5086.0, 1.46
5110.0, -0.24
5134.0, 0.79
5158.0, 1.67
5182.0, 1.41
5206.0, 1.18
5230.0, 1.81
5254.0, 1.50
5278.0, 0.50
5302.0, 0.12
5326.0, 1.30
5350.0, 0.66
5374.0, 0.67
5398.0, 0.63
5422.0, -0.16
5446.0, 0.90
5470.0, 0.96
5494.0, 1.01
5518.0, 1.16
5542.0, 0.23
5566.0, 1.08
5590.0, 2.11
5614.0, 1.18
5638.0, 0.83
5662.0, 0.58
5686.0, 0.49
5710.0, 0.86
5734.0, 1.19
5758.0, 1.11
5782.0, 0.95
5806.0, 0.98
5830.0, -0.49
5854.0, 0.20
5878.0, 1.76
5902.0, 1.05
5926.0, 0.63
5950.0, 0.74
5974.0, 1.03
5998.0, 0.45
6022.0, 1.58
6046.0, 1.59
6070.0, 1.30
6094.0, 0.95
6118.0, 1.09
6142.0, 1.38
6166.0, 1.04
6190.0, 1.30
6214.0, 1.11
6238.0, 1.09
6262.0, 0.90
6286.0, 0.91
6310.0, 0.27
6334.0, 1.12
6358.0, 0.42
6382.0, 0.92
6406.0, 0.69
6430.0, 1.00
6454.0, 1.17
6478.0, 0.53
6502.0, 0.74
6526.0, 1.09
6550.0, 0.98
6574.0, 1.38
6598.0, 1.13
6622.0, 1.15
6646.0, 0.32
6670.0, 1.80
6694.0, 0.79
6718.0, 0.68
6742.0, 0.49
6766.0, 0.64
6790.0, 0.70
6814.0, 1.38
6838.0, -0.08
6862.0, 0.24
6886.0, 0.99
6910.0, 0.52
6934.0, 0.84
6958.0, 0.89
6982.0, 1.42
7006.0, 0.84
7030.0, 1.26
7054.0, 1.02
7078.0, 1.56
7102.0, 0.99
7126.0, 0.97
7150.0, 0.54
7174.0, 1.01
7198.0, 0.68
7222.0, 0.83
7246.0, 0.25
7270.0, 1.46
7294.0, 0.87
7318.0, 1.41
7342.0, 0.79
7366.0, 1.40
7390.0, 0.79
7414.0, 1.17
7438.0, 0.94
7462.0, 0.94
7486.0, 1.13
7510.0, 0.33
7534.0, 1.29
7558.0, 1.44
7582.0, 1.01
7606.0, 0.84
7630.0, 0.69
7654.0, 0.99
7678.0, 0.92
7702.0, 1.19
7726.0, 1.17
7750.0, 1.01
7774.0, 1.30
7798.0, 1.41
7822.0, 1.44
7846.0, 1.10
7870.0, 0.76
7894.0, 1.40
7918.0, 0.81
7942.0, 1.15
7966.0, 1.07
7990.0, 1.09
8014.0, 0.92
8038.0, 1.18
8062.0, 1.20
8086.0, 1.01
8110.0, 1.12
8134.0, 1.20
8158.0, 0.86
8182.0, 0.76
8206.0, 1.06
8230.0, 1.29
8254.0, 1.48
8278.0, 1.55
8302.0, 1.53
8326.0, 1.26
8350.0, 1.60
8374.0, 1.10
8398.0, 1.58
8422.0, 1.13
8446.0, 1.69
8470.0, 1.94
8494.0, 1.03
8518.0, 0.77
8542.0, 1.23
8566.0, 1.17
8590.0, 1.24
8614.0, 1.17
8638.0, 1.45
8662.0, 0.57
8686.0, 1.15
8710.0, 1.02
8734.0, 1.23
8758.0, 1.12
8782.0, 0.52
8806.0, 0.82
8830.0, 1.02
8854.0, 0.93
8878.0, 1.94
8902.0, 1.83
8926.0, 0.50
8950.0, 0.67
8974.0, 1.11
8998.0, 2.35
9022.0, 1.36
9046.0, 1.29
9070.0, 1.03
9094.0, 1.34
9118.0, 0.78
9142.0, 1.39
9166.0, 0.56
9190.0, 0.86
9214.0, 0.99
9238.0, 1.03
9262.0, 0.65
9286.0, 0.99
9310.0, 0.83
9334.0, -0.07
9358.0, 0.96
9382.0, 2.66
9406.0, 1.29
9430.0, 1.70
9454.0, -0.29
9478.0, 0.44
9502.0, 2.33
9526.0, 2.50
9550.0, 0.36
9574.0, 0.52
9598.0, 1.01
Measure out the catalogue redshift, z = 0.826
